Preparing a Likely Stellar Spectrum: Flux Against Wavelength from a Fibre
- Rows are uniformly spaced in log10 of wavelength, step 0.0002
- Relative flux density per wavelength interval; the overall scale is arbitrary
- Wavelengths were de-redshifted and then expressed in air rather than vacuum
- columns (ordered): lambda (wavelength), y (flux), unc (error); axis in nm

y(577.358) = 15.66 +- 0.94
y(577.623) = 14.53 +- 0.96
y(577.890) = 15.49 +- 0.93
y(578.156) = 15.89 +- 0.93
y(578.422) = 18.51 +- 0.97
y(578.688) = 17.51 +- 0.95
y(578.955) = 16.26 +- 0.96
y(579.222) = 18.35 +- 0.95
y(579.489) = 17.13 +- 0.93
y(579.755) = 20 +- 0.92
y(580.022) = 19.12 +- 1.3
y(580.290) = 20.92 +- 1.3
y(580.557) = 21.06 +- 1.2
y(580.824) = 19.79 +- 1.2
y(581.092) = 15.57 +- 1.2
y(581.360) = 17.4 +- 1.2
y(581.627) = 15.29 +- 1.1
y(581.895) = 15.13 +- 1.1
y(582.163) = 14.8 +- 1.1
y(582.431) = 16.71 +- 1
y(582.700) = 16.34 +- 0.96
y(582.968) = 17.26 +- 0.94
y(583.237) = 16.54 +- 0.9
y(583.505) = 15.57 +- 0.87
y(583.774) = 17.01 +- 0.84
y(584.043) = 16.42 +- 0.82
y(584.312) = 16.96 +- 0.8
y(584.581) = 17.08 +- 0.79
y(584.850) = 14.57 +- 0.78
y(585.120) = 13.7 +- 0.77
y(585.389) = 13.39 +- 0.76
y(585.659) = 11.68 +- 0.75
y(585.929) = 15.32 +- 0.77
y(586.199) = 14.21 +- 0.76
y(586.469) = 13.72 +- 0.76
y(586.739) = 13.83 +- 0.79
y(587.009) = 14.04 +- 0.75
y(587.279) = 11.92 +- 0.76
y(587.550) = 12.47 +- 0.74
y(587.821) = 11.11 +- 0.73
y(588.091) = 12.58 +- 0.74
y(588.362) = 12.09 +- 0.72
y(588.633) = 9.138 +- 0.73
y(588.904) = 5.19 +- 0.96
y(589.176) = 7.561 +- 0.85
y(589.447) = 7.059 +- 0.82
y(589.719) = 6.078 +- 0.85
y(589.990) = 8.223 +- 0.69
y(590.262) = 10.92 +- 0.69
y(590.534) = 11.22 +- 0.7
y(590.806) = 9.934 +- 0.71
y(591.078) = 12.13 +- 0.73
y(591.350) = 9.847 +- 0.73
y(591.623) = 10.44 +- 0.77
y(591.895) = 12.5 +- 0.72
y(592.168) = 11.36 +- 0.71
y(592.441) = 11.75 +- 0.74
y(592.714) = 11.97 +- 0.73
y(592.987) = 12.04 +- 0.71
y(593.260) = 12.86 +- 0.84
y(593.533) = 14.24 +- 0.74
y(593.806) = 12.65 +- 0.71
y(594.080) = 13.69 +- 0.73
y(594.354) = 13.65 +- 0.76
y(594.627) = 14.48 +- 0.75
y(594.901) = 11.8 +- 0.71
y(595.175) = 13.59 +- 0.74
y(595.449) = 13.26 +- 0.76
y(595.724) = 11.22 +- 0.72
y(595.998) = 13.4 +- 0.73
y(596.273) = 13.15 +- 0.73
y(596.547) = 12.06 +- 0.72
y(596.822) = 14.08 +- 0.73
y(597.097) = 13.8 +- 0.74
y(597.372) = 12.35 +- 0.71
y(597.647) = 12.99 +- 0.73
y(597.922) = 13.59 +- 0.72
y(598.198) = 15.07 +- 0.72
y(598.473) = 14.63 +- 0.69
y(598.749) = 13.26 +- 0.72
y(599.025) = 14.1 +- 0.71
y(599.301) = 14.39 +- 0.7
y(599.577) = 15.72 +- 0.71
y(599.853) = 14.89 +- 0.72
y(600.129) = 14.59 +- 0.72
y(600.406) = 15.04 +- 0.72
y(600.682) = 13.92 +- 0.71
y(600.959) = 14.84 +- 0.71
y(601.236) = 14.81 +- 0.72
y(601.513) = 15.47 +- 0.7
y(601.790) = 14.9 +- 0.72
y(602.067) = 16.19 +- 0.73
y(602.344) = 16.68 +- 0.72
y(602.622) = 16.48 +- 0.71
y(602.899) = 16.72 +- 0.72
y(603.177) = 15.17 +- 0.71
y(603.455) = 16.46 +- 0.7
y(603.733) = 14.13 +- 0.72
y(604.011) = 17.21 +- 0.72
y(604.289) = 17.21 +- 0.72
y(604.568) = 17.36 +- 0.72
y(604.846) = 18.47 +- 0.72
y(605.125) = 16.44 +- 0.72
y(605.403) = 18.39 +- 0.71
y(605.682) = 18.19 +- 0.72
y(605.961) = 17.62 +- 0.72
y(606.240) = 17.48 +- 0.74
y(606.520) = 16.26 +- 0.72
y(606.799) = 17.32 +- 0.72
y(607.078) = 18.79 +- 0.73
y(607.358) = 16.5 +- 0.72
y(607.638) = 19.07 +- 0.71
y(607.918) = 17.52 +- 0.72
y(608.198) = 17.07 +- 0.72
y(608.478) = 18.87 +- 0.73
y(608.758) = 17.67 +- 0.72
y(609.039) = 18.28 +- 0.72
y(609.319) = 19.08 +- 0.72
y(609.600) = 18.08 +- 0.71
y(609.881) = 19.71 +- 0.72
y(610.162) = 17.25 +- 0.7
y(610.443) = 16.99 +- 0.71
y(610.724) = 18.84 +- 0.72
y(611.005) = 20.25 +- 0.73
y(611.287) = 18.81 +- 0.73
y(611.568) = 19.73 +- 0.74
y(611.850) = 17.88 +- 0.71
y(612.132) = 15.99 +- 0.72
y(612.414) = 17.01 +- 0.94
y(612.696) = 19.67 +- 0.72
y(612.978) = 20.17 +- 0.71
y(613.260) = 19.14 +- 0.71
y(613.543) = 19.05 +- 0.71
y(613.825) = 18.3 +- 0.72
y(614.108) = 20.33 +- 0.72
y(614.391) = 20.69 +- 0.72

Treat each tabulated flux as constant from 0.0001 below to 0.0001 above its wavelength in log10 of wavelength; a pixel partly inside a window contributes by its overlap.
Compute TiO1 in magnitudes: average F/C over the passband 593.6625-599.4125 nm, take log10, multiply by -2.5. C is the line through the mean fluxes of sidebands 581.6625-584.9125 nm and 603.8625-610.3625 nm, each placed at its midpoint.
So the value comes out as 0.27 mag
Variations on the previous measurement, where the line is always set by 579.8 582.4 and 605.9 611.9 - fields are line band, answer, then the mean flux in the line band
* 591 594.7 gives 0.401 mag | 12.4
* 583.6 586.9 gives 0.197 mag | 14.8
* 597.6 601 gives 0.241 mag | 14.4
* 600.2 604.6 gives 0.149 mag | 15.7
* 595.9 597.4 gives 0.335 mag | 13.2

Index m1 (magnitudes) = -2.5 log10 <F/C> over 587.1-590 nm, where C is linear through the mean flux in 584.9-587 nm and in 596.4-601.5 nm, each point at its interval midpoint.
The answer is 0.405 mag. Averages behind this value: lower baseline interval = 13.7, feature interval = 9.52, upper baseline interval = 14.2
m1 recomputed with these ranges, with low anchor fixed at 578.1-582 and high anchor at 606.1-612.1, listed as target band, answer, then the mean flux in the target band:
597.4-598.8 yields 0.289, 13.8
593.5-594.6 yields 0.306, 13.6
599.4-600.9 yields 0.215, 14.8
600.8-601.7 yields 0.202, 15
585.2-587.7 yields 0.319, 13.4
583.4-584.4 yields 0.092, 16.5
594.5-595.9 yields 0.366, 12.9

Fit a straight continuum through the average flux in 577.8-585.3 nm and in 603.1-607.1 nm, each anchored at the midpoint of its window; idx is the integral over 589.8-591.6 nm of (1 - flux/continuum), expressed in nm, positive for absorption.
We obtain 0.717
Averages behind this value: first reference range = 17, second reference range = 17.1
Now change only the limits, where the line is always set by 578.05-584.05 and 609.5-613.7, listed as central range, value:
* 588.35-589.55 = 0.668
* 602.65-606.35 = 0.268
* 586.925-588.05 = 0.338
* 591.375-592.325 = 0.349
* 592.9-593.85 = 0.257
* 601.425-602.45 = 0.135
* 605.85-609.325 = 0.124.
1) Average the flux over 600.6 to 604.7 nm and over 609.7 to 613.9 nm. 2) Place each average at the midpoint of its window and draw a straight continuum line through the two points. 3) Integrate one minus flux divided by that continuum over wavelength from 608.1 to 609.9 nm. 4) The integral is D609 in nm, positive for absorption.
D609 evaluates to -0.06 nm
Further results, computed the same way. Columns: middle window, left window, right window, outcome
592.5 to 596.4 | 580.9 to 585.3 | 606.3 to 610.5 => 0.90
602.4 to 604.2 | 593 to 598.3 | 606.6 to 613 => -0.02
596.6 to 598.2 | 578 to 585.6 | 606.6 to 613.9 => 0.38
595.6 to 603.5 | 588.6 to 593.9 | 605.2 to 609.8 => -0.14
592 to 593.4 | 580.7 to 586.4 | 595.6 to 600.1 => 0.23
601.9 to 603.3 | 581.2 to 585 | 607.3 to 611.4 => 0.12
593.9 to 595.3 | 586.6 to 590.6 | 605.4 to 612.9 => -0.10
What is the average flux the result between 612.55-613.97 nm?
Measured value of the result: 19.3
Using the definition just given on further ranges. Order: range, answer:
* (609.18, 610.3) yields 18.5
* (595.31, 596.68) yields 12.6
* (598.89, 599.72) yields 14.7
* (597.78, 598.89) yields 14.1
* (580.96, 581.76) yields 16.1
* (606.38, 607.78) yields 17.6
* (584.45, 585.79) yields 14.1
